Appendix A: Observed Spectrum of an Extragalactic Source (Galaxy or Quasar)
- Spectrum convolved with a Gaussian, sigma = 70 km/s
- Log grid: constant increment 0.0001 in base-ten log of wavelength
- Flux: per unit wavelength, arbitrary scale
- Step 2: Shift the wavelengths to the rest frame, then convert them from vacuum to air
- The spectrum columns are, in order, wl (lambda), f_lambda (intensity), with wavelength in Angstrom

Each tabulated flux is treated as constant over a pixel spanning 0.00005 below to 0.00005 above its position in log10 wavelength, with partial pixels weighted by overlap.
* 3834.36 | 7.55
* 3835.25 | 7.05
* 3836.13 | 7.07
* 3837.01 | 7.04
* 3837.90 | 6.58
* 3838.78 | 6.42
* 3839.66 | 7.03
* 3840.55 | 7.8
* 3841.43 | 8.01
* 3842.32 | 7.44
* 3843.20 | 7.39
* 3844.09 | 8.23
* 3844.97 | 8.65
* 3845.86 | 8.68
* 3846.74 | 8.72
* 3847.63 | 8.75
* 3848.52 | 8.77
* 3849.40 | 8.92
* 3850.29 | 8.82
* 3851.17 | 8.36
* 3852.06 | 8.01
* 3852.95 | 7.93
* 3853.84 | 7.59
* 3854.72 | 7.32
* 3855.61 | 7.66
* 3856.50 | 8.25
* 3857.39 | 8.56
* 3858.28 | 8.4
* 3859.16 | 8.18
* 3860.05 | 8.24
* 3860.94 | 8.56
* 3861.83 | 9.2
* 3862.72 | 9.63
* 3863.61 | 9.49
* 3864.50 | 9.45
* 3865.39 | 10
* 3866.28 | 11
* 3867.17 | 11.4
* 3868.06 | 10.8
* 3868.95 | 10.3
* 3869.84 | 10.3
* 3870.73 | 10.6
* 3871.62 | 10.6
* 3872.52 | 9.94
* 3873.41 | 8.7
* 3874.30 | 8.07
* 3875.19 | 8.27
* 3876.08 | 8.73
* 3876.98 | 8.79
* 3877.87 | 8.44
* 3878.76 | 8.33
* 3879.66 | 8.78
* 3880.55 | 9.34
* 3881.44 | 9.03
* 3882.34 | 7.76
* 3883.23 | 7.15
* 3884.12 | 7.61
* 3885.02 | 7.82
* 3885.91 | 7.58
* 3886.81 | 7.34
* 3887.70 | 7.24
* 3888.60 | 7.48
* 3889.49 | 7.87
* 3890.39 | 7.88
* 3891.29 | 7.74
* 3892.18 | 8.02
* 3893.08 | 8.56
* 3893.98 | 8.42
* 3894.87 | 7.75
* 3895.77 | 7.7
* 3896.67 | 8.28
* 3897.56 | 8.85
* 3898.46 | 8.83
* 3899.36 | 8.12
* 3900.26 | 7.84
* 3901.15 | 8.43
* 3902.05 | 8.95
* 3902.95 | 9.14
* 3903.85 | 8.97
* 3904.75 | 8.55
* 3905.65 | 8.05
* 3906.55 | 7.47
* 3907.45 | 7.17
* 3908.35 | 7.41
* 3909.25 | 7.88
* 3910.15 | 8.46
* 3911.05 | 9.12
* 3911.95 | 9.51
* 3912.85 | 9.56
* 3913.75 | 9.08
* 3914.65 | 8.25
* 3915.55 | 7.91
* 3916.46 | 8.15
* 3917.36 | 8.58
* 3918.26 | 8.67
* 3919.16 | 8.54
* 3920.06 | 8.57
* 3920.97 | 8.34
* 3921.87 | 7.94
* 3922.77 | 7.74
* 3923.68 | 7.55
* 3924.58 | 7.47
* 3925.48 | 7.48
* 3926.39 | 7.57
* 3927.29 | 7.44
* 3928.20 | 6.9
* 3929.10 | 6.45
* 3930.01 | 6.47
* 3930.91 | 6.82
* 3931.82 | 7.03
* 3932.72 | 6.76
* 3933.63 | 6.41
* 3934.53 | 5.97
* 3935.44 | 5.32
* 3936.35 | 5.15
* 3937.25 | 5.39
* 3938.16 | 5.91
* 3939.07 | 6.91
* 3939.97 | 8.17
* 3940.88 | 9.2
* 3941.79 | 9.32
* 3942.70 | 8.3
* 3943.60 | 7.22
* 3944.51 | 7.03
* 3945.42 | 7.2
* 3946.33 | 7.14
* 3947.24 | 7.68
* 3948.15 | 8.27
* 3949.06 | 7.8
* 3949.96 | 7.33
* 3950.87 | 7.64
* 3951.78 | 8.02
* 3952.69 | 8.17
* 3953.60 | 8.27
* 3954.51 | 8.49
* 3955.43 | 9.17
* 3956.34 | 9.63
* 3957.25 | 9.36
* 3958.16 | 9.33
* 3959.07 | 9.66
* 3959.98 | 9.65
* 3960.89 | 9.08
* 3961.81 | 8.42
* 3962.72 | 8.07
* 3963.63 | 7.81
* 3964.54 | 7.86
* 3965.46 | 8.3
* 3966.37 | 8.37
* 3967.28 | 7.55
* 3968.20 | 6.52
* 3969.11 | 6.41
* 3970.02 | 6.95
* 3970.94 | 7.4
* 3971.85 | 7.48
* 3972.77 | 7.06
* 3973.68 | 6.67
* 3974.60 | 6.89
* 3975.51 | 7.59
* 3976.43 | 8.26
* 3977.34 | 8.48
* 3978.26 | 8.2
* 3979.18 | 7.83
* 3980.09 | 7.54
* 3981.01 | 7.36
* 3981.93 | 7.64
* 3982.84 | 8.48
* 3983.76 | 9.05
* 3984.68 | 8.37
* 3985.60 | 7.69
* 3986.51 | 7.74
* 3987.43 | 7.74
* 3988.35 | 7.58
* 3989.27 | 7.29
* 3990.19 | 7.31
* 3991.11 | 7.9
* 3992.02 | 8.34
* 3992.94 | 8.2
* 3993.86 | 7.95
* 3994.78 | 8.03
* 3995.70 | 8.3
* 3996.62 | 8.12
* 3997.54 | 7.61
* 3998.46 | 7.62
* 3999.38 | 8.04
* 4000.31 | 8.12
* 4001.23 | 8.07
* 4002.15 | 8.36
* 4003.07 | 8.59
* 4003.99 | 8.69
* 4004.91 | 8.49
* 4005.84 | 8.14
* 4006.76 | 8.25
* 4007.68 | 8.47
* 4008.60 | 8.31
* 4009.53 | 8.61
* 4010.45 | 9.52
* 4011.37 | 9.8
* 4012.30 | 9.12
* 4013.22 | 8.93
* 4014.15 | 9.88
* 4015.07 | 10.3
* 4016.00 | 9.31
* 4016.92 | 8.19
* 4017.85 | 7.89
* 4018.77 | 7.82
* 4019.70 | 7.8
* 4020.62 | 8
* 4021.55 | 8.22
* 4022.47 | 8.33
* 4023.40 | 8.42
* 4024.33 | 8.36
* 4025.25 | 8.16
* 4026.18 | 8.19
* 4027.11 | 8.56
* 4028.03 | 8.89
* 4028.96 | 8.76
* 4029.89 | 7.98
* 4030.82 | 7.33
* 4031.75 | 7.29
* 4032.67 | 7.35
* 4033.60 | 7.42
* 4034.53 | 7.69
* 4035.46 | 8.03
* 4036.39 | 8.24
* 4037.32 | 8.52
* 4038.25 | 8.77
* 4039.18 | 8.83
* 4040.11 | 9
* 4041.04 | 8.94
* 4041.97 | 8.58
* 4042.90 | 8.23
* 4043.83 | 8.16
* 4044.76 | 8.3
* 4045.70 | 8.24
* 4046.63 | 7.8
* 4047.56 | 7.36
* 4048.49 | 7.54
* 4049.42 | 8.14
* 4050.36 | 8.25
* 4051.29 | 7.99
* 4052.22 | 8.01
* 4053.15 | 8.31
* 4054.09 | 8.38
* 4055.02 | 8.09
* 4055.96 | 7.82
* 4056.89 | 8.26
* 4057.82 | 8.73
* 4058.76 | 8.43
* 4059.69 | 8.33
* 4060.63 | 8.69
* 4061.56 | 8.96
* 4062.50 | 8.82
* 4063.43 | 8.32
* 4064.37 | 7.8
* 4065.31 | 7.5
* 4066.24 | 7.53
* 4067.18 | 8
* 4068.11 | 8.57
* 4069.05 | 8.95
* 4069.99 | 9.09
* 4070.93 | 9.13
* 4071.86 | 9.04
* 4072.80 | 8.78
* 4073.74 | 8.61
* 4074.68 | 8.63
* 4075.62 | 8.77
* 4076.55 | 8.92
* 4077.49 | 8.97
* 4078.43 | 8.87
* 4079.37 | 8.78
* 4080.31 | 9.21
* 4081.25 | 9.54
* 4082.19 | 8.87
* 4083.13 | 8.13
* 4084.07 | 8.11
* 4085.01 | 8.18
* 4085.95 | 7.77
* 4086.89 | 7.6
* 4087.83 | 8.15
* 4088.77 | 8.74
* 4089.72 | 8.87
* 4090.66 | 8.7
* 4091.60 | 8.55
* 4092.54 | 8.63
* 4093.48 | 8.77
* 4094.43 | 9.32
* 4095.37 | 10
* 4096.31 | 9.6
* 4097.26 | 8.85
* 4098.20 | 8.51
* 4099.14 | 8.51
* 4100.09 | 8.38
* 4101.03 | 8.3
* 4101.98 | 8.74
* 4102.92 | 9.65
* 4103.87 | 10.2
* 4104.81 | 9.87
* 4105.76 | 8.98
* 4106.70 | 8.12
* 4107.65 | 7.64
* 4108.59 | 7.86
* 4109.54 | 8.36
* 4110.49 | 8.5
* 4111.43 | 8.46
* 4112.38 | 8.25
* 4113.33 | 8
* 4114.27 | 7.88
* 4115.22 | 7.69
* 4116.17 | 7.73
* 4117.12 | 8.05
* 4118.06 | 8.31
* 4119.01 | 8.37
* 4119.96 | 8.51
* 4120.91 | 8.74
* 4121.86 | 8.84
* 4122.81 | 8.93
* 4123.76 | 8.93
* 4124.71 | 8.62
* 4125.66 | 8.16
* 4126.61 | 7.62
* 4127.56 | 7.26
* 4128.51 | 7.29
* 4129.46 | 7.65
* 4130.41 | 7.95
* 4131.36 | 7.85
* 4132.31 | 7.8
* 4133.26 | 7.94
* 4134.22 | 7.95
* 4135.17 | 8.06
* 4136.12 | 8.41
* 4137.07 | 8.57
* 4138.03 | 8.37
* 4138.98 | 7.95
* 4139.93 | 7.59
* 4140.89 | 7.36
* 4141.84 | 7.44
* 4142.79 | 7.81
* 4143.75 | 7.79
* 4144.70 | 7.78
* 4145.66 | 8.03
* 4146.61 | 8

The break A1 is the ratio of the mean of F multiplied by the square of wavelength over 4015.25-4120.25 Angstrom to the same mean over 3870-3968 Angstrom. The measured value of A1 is 1.1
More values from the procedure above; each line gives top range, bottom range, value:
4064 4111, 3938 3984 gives 1.16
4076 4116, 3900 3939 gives 1.23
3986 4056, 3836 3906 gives 1.05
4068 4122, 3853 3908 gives 1.12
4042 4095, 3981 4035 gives 1.05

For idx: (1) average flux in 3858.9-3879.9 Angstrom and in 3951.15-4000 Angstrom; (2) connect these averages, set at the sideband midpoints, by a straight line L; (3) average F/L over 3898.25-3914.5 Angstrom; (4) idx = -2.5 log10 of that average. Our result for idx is 0.06 mag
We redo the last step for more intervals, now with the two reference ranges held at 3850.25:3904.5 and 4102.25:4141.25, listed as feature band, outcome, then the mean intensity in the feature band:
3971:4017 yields 0.03 mag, 8.19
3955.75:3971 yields 0.03 mag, 8.29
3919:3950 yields 0.18 mag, 7.27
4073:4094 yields -0.04 mag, 8.61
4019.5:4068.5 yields 0.02 mag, 8.2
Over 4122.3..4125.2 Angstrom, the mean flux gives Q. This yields 8.82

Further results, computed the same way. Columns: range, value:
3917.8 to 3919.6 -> 8.63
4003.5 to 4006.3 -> 8.43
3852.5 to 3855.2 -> 7.61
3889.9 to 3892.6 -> 7.87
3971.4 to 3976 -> 7.14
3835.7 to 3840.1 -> 6.83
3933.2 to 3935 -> 6.19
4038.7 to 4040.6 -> 8.92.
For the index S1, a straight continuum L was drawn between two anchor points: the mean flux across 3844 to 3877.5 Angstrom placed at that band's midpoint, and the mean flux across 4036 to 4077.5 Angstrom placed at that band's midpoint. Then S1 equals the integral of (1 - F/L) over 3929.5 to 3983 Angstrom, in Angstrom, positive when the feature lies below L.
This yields 6.4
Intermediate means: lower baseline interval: 9.01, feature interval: 7.66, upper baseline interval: 8.4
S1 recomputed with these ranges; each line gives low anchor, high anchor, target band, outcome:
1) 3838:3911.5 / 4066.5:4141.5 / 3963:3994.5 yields 2.84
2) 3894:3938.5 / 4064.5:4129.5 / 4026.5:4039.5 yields 0.23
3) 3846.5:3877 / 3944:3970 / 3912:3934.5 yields 1.93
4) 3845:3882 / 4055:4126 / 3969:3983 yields 2.01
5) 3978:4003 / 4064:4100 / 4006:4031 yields -1.28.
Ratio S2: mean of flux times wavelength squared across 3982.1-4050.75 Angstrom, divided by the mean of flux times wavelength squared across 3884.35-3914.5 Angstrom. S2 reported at 1.07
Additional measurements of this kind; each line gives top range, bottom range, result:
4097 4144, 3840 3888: 1.08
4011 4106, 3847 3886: 1.06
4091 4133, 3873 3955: 1.19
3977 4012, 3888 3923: 1.03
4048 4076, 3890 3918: 1.09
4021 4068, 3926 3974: 1.13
